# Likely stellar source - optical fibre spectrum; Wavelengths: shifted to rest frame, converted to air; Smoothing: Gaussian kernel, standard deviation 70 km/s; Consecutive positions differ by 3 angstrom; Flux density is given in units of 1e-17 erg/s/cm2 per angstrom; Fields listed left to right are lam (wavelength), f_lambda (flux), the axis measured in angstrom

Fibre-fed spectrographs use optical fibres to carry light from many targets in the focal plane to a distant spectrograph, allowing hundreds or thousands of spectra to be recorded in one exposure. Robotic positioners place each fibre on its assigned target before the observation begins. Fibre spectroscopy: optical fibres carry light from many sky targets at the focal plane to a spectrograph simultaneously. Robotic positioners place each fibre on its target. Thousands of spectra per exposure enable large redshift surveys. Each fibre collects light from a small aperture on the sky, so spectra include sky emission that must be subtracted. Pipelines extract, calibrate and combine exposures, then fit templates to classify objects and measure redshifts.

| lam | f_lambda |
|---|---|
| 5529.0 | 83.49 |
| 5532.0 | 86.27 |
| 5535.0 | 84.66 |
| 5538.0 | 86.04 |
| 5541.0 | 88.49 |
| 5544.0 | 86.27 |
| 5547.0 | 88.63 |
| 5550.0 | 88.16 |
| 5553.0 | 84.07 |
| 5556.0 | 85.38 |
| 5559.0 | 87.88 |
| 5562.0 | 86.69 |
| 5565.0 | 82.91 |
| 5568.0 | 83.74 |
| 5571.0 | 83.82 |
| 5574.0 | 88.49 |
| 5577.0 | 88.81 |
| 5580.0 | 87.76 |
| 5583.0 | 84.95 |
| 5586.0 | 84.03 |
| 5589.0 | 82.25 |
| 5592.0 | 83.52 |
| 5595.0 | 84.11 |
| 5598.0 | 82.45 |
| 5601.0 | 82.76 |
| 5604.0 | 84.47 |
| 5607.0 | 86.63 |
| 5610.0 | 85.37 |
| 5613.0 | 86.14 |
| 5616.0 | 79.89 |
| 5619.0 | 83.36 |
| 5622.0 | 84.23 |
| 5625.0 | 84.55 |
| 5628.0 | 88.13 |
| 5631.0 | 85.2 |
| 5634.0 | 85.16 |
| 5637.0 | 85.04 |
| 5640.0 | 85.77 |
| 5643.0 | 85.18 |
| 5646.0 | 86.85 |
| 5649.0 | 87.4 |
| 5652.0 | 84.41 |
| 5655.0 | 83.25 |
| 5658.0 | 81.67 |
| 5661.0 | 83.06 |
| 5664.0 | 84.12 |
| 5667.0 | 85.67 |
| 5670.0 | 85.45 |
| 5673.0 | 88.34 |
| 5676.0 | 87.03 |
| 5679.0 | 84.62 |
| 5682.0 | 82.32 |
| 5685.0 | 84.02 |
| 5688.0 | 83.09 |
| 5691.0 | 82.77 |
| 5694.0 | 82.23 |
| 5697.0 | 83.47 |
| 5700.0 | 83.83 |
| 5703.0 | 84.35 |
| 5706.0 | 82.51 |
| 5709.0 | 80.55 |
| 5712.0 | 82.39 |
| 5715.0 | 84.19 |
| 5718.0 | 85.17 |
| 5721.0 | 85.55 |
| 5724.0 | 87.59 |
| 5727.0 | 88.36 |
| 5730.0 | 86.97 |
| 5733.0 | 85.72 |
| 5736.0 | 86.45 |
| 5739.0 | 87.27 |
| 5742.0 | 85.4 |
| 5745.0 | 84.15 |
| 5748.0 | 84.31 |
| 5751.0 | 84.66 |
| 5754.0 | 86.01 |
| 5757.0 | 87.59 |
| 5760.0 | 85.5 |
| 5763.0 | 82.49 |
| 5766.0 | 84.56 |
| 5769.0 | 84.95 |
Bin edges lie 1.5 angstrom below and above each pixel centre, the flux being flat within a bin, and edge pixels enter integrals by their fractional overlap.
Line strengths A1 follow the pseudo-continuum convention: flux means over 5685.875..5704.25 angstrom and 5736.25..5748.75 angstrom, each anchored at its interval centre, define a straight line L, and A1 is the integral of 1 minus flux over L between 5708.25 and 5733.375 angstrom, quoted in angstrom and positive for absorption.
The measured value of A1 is -0.24 angstrom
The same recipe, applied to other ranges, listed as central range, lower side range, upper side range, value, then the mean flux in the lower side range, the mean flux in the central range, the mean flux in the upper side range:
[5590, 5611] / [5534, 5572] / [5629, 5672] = 0.33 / 85.9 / 84.1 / 85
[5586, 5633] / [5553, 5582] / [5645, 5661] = 0.59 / 86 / 84.2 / 84.5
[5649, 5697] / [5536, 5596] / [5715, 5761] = 0.95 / 85.8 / 84.2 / 86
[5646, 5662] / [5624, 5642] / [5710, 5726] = 0.23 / 85.7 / 84.3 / 84.9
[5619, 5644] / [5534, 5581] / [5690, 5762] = 0.12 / 86.4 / 85.3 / 84.9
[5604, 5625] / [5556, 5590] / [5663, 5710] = 0.18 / 85.6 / 84.3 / 84.1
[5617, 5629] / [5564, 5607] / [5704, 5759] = 0.01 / 84.7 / 84.7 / 85.3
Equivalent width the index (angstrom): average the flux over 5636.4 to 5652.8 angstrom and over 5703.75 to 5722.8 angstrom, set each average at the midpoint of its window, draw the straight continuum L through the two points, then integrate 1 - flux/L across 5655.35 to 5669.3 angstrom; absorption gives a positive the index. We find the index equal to 0.3 angstrom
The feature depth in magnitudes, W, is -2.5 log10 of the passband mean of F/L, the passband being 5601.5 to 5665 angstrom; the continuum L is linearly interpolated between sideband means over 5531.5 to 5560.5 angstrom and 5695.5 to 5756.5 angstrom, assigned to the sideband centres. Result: 0.014 mag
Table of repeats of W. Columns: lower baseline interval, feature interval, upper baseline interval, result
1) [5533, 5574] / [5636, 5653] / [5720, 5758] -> 0.003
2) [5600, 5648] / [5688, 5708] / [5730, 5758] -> 0.030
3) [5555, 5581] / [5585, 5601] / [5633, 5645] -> 0.034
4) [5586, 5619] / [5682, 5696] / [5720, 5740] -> 0.037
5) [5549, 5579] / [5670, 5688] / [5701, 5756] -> 0.003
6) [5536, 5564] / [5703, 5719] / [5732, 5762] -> 0.036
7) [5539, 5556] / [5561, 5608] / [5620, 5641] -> 0.018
